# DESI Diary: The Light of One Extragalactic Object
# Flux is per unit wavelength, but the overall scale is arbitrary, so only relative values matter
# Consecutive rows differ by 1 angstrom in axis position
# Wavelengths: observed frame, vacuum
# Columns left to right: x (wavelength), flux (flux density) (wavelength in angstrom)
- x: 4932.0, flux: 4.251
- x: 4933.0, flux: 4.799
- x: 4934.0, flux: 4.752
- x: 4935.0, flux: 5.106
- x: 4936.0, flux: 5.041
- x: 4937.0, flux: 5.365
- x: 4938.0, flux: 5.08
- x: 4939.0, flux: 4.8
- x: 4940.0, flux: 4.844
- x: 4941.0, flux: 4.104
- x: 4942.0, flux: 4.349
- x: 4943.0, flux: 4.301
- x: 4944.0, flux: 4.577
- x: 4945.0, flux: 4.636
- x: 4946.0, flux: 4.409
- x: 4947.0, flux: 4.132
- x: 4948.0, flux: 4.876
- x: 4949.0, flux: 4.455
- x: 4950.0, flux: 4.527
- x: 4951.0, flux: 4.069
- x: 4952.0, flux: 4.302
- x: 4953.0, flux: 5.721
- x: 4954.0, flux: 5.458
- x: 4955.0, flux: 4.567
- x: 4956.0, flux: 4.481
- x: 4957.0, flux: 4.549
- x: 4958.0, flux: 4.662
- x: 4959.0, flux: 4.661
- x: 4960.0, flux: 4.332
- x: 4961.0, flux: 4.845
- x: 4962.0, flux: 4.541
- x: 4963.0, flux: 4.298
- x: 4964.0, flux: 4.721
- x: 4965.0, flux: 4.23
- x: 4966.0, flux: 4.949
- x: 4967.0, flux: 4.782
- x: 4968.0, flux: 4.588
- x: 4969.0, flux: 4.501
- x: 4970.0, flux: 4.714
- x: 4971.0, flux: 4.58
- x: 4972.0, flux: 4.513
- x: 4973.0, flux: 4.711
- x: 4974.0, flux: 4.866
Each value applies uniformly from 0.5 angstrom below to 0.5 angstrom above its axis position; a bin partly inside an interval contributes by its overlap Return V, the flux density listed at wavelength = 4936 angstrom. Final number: 5.041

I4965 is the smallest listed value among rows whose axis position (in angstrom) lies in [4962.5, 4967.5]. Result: 4.23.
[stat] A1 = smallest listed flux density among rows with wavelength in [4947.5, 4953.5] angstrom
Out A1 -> 4.069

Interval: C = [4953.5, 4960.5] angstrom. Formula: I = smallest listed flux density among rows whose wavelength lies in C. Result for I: 4.332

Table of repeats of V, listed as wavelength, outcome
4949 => 4.455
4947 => 4.132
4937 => 5.365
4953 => 5.721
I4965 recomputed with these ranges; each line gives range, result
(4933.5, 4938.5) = 4.752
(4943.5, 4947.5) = 4.132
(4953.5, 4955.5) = 4.567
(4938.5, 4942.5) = 4.104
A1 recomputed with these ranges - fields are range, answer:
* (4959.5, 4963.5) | 4.298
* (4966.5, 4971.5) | 4.501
